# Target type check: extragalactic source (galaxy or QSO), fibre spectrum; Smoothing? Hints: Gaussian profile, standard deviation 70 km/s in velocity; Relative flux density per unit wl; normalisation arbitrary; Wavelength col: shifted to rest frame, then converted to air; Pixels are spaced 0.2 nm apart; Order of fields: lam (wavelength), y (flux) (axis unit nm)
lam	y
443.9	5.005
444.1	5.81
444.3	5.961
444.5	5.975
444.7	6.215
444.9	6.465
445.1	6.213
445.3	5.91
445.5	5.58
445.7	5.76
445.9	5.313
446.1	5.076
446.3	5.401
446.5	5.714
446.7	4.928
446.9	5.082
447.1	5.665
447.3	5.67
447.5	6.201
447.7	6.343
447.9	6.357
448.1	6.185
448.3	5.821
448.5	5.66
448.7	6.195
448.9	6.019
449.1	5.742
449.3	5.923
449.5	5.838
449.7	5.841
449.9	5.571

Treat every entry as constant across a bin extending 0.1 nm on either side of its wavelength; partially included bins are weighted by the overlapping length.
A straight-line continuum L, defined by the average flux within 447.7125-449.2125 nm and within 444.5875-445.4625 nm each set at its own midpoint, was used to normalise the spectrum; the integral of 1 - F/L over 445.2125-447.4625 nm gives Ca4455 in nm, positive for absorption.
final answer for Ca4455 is 0.23 nm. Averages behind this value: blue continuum 6.15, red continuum 6.02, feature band 5.48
